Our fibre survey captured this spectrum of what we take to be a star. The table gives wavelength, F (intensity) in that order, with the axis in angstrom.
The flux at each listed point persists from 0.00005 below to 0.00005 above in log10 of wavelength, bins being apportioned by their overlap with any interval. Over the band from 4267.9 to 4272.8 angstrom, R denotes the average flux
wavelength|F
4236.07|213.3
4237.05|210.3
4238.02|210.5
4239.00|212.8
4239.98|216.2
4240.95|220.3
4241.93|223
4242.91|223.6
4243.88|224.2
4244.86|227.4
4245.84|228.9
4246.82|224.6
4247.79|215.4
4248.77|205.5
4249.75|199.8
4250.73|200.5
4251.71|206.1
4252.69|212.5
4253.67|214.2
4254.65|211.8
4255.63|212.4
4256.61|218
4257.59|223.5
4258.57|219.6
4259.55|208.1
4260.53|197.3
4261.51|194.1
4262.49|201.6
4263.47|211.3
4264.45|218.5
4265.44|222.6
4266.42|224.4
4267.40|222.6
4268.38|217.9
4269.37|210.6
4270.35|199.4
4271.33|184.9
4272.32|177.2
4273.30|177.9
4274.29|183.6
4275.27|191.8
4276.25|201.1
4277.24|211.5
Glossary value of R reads 198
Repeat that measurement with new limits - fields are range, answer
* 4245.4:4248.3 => 223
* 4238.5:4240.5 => 214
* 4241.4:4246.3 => 225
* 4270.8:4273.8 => 180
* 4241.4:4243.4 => 223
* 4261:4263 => 198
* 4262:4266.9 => 216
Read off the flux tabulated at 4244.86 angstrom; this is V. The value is 227.4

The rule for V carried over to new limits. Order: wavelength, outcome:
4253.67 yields 214.2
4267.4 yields 222.6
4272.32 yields 177.2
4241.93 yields 223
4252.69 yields 212.5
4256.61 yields 218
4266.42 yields 224.4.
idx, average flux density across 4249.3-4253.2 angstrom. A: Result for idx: 205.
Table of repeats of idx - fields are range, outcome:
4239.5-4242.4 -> 220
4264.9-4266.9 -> 223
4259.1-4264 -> 203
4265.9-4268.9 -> 222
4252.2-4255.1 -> 213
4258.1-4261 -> 208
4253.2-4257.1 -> 214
